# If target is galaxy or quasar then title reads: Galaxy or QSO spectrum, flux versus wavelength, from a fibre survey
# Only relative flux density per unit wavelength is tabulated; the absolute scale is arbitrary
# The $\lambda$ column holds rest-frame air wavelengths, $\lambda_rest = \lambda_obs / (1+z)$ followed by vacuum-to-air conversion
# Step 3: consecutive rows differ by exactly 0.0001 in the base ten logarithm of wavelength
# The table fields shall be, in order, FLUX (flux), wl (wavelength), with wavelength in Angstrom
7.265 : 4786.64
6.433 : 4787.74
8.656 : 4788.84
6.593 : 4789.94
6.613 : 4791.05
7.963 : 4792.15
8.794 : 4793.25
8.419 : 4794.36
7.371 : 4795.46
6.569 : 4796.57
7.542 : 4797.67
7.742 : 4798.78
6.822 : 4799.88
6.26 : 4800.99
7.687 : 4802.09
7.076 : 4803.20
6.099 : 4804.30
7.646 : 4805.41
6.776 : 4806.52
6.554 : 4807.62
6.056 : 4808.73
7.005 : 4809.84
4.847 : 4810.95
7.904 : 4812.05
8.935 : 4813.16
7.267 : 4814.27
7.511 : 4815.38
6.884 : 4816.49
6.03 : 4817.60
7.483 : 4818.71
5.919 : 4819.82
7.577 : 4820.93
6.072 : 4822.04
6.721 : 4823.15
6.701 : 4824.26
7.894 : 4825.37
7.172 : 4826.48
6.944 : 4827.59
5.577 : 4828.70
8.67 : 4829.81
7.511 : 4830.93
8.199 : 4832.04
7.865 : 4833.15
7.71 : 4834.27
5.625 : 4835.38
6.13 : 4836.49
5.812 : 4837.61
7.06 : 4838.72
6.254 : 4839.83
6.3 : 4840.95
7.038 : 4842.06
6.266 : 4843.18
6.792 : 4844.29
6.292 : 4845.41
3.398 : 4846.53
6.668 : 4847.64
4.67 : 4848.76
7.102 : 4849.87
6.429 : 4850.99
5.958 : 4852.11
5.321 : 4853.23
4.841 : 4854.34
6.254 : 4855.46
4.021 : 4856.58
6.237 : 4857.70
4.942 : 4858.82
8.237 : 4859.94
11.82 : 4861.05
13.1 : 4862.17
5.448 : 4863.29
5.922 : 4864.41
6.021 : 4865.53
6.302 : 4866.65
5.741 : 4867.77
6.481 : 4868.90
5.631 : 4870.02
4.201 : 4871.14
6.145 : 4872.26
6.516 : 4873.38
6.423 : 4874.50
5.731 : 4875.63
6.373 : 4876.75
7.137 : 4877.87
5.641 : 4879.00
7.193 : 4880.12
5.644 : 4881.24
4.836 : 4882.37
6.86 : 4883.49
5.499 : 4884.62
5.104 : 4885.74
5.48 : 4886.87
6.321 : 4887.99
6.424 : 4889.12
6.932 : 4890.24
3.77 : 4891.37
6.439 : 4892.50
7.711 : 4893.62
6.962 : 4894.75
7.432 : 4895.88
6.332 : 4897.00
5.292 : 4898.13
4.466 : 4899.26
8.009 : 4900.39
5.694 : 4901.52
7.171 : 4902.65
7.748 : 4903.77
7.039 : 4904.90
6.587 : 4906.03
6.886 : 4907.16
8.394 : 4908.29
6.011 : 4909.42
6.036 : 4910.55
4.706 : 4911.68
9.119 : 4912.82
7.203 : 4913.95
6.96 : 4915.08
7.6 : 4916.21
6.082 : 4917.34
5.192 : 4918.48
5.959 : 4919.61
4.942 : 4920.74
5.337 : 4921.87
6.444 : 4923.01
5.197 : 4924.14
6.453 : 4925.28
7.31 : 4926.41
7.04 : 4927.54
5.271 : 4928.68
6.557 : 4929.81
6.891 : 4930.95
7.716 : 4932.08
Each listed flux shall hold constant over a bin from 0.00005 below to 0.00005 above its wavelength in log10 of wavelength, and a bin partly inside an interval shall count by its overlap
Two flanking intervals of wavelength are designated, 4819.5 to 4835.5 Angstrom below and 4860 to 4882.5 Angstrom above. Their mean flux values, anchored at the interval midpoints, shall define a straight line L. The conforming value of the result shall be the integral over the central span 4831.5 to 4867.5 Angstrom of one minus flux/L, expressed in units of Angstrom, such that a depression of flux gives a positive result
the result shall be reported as 1.8 Angstrom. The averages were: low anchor 7.14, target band 6.56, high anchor 6.68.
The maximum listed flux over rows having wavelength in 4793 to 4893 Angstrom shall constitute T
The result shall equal 13.1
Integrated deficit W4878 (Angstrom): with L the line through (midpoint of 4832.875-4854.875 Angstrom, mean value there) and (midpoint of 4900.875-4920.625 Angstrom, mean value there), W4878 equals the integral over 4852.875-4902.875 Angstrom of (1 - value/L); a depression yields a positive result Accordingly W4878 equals 0.9 Angstrom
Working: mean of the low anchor 6.16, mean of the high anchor 6.69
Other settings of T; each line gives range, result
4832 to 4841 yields 8.199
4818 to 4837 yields 8.67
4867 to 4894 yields 7.711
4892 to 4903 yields 8.009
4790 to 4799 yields 8.794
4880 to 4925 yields 9.119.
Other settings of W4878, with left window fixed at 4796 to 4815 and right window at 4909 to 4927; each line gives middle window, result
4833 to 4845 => 0.36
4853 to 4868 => -0.31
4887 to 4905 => -0.06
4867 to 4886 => 1.68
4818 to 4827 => -0.05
